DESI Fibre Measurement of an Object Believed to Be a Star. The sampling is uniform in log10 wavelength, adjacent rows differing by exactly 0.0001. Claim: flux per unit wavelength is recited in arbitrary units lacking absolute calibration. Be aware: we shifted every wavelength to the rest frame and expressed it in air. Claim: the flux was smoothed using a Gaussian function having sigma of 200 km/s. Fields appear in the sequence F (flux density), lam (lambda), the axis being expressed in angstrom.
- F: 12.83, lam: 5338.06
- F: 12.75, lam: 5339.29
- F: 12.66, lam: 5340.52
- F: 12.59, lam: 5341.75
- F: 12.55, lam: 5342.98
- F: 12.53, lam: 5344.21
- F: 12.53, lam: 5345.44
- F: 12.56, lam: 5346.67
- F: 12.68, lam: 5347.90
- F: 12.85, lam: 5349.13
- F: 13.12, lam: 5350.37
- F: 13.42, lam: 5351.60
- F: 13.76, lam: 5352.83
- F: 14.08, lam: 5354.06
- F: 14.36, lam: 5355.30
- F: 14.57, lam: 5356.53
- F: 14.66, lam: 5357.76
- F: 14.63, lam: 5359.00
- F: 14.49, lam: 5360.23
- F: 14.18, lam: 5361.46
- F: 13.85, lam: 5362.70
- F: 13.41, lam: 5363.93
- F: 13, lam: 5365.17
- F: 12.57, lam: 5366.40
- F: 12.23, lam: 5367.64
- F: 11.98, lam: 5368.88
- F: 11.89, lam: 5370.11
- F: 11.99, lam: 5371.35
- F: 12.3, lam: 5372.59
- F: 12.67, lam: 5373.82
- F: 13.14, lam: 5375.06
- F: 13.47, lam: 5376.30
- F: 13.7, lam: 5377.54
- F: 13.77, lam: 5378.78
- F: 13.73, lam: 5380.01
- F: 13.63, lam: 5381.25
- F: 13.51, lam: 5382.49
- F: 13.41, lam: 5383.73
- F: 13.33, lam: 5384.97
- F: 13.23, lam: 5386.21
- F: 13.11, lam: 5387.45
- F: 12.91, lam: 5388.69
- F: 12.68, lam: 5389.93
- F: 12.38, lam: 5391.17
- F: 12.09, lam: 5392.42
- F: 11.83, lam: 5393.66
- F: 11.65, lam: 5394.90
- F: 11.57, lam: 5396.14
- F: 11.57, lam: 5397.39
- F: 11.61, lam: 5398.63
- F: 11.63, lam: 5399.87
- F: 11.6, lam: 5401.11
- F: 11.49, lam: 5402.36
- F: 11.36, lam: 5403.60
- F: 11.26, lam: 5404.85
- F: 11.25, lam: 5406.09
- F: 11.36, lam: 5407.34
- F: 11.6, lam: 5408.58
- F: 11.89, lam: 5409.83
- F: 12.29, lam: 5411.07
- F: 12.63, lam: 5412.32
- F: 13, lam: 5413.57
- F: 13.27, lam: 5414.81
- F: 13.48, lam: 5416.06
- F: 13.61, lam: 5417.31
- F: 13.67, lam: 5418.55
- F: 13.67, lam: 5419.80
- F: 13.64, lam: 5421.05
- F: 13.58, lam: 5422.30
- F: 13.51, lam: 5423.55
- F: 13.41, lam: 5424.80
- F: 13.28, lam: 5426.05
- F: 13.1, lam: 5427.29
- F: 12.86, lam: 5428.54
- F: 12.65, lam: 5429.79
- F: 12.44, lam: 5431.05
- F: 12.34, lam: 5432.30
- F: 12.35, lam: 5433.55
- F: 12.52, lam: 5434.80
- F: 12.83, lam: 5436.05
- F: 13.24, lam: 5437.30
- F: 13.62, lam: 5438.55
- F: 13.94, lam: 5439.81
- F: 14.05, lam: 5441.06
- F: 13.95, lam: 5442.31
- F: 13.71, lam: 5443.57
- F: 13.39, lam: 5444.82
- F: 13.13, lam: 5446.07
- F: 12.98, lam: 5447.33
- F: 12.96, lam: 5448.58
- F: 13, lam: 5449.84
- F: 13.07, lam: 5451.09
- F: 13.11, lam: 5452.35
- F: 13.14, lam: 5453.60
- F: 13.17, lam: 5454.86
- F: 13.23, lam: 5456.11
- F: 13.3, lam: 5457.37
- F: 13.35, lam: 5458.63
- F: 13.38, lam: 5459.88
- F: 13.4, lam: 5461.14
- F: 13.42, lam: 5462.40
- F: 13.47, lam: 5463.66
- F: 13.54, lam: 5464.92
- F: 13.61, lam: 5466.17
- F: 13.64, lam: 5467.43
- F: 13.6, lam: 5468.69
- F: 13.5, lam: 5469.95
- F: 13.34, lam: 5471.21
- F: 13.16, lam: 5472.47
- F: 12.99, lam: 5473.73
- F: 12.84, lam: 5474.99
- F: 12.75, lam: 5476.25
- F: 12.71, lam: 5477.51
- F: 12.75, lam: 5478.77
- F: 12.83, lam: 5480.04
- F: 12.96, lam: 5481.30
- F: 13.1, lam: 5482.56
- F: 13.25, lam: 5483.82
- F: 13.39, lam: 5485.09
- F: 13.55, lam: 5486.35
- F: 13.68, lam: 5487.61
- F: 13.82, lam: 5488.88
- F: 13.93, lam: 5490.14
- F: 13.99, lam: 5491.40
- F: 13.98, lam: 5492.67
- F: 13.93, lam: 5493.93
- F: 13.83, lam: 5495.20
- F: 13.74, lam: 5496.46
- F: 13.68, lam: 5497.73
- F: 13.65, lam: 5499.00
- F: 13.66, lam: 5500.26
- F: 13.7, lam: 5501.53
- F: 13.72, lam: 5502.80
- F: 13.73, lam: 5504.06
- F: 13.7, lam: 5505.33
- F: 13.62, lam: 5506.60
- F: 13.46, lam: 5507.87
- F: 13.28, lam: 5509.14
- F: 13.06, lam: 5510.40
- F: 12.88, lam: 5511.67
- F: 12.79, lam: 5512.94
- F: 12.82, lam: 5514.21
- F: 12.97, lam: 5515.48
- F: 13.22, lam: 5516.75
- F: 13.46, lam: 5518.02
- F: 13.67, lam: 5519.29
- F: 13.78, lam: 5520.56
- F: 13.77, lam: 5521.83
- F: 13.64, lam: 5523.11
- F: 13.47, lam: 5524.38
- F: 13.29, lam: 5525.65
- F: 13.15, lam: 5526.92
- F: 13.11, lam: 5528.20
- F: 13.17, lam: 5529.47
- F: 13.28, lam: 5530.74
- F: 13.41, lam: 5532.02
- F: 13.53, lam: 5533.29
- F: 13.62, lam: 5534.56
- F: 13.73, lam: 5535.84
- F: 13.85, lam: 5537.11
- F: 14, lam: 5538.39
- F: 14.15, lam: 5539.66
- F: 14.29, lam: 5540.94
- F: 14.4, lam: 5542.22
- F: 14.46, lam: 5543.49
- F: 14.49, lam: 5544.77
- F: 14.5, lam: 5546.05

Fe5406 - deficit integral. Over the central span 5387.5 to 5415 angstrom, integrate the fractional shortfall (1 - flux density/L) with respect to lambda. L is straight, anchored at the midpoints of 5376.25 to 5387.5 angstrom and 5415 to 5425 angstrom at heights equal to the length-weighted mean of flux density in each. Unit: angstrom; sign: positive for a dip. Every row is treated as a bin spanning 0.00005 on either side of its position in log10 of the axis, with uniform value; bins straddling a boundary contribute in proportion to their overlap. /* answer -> 3.2 angstrom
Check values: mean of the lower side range 13.5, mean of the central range 12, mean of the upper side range 13.6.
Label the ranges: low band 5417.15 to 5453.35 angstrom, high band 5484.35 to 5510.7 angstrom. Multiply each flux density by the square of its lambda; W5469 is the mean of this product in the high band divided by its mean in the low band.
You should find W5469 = 1.1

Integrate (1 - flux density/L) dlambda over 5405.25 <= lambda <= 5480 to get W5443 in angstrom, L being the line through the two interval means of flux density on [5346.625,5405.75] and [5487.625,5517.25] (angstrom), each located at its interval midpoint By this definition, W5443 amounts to 0.8 angstrom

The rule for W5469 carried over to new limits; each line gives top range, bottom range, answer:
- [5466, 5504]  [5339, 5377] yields 1.07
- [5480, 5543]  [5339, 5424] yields 1.11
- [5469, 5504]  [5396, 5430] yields 1.10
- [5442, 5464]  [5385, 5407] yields 1.13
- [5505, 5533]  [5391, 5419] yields 1.15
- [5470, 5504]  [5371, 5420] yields 1.11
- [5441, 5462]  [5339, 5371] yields 1.04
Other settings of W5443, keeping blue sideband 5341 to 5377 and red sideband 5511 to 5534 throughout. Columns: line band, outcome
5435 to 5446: -0.2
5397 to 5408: 1.5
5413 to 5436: 0.2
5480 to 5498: -0.4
